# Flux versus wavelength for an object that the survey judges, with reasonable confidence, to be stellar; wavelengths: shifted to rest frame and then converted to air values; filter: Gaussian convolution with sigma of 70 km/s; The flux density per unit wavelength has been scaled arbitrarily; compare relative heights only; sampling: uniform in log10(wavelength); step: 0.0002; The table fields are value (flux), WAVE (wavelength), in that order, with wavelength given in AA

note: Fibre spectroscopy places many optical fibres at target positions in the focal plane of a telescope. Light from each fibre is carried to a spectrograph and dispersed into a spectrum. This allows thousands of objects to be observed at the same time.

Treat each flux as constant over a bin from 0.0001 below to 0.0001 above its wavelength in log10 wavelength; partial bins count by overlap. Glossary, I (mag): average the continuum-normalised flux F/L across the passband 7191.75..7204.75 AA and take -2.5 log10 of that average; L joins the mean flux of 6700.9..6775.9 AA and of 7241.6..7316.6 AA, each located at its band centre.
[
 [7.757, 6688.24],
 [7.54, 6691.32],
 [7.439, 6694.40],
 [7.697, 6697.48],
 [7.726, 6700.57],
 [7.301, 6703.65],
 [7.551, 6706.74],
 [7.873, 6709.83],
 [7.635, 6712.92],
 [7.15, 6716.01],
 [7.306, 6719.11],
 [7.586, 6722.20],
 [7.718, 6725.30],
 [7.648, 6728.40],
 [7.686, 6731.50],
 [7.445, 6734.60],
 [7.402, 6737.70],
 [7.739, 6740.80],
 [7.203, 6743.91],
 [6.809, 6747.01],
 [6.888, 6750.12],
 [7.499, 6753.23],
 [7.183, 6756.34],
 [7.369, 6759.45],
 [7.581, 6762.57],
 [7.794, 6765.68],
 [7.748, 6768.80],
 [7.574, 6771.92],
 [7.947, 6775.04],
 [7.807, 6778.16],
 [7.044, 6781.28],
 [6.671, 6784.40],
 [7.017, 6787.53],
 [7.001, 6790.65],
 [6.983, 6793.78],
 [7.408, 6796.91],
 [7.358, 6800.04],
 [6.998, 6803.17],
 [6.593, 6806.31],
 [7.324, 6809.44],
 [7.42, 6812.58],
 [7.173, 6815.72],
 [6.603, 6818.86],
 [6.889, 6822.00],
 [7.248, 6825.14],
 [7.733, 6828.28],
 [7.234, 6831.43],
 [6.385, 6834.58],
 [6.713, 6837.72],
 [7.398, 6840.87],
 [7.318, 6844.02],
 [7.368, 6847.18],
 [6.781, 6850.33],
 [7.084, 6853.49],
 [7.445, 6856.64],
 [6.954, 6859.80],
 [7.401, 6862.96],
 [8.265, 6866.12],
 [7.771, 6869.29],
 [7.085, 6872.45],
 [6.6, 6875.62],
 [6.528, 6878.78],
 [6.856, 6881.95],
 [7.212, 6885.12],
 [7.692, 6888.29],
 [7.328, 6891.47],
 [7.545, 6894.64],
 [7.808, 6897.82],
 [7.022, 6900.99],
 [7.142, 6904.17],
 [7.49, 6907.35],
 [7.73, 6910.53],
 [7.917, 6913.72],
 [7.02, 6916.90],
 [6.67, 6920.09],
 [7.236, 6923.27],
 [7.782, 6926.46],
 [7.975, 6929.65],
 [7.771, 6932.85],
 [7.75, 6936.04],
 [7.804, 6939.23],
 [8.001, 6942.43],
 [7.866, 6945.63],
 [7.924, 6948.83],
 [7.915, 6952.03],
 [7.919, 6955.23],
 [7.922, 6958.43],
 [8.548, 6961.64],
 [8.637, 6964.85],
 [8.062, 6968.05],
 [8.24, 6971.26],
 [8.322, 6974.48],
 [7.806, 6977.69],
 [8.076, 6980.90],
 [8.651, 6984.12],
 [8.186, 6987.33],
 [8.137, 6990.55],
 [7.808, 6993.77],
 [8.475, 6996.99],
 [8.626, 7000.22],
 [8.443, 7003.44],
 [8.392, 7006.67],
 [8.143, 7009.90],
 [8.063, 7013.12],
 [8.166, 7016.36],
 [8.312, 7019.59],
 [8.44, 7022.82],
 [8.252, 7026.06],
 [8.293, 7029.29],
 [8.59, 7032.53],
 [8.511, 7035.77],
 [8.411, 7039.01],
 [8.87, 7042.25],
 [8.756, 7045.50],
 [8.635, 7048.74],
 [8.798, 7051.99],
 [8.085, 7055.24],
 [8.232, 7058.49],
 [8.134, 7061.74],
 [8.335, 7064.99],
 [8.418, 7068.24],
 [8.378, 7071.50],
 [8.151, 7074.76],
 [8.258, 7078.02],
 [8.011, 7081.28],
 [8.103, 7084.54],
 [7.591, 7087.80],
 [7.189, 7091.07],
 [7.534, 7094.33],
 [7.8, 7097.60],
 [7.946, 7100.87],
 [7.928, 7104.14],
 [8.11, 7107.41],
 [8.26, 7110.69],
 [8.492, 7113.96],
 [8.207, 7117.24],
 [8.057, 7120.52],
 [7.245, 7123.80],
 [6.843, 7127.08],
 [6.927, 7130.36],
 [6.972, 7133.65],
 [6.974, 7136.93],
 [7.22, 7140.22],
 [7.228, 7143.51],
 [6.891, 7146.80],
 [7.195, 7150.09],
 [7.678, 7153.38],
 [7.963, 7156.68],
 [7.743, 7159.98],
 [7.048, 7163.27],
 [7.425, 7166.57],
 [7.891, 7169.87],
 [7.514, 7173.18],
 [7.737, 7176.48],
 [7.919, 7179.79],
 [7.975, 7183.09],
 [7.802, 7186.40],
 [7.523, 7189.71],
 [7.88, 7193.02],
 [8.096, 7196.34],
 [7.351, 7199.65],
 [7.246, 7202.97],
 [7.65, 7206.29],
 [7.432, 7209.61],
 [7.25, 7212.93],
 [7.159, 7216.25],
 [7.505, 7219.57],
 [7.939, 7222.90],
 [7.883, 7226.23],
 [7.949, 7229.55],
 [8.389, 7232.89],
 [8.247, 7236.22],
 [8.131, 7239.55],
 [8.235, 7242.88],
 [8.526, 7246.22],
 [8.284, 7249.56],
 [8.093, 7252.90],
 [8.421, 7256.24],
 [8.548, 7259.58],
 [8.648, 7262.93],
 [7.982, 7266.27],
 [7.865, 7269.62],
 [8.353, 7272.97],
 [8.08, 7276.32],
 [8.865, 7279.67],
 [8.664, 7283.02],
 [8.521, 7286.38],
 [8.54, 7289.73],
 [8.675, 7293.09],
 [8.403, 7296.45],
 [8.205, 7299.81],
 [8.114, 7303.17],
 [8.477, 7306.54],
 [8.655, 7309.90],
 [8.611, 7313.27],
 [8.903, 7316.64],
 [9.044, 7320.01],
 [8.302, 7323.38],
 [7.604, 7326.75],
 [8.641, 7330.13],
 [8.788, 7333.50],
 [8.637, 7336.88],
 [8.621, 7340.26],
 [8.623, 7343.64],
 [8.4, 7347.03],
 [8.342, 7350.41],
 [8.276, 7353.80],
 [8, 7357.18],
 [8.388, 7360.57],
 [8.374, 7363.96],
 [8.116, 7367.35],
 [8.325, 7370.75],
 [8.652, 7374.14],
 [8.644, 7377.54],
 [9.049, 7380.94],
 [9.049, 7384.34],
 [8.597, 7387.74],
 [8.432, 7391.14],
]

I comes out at 0.09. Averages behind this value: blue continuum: 7.48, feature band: 7.63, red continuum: 8.41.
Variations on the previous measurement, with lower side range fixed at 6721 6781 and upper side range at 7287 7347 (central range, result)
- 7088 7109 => 0.052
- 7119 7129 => 0.113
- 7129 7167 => 0.132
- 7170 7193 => 0.069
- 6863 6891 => 0.067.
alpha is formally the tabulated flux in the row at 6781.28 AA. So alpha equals 7.044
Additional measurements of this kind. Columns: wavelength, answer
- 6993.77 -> 7.808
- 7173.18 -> 7.514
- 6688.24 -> 7.757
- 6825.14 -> 7.248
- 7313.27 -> 8.611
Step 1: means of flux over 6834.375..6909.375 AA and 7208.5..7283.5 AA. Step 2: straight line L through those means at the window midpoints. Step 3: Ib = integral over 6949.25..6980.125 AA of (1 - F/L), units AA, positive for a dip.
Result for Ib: -2.9 AA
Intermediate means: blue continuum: 7.24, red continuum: 8.1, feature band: 8.14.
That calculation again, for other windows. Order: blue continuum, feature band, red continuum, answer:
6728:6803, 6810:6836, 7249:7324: 1.31 AA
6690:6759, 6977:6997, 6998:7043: 0.30 AA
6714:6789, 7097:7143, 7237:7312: 2.63 AA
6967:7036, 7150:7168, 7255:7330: 1.77 AA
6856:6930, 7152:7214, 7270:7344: 3.90 AA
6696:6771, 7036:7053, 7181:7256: -2.10 AA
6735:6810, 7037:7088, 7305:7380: -2.90 AA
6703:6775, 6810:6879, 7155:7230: 3.17 AA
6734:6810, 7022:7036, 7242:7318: -0.97 AA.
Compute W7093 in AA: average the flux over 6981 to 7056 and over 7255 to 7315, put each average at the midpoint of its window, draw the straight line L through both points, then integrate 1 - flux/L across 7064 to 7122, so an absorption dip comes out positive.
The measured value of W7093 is 2.5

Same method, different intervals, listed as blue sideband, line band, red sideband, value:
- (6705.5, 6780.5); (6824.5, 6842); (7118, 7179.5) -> 0.9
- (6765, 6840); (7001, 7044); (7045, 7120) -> -2.4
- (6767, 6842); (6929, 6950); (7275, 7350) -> -0.9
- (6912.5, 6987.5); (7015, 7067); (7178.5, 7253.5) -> -3.5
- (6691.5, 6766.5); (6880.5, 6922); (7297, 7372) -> 2.1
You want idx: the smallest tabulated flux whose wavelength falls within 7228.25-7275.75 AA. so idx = 7.865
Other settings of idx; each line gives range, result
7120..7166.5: 6.843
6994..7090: 7.591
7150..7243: 7.048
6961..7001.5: 7.806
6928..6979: 7.75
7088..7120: 7.189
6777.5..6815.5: 6.593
